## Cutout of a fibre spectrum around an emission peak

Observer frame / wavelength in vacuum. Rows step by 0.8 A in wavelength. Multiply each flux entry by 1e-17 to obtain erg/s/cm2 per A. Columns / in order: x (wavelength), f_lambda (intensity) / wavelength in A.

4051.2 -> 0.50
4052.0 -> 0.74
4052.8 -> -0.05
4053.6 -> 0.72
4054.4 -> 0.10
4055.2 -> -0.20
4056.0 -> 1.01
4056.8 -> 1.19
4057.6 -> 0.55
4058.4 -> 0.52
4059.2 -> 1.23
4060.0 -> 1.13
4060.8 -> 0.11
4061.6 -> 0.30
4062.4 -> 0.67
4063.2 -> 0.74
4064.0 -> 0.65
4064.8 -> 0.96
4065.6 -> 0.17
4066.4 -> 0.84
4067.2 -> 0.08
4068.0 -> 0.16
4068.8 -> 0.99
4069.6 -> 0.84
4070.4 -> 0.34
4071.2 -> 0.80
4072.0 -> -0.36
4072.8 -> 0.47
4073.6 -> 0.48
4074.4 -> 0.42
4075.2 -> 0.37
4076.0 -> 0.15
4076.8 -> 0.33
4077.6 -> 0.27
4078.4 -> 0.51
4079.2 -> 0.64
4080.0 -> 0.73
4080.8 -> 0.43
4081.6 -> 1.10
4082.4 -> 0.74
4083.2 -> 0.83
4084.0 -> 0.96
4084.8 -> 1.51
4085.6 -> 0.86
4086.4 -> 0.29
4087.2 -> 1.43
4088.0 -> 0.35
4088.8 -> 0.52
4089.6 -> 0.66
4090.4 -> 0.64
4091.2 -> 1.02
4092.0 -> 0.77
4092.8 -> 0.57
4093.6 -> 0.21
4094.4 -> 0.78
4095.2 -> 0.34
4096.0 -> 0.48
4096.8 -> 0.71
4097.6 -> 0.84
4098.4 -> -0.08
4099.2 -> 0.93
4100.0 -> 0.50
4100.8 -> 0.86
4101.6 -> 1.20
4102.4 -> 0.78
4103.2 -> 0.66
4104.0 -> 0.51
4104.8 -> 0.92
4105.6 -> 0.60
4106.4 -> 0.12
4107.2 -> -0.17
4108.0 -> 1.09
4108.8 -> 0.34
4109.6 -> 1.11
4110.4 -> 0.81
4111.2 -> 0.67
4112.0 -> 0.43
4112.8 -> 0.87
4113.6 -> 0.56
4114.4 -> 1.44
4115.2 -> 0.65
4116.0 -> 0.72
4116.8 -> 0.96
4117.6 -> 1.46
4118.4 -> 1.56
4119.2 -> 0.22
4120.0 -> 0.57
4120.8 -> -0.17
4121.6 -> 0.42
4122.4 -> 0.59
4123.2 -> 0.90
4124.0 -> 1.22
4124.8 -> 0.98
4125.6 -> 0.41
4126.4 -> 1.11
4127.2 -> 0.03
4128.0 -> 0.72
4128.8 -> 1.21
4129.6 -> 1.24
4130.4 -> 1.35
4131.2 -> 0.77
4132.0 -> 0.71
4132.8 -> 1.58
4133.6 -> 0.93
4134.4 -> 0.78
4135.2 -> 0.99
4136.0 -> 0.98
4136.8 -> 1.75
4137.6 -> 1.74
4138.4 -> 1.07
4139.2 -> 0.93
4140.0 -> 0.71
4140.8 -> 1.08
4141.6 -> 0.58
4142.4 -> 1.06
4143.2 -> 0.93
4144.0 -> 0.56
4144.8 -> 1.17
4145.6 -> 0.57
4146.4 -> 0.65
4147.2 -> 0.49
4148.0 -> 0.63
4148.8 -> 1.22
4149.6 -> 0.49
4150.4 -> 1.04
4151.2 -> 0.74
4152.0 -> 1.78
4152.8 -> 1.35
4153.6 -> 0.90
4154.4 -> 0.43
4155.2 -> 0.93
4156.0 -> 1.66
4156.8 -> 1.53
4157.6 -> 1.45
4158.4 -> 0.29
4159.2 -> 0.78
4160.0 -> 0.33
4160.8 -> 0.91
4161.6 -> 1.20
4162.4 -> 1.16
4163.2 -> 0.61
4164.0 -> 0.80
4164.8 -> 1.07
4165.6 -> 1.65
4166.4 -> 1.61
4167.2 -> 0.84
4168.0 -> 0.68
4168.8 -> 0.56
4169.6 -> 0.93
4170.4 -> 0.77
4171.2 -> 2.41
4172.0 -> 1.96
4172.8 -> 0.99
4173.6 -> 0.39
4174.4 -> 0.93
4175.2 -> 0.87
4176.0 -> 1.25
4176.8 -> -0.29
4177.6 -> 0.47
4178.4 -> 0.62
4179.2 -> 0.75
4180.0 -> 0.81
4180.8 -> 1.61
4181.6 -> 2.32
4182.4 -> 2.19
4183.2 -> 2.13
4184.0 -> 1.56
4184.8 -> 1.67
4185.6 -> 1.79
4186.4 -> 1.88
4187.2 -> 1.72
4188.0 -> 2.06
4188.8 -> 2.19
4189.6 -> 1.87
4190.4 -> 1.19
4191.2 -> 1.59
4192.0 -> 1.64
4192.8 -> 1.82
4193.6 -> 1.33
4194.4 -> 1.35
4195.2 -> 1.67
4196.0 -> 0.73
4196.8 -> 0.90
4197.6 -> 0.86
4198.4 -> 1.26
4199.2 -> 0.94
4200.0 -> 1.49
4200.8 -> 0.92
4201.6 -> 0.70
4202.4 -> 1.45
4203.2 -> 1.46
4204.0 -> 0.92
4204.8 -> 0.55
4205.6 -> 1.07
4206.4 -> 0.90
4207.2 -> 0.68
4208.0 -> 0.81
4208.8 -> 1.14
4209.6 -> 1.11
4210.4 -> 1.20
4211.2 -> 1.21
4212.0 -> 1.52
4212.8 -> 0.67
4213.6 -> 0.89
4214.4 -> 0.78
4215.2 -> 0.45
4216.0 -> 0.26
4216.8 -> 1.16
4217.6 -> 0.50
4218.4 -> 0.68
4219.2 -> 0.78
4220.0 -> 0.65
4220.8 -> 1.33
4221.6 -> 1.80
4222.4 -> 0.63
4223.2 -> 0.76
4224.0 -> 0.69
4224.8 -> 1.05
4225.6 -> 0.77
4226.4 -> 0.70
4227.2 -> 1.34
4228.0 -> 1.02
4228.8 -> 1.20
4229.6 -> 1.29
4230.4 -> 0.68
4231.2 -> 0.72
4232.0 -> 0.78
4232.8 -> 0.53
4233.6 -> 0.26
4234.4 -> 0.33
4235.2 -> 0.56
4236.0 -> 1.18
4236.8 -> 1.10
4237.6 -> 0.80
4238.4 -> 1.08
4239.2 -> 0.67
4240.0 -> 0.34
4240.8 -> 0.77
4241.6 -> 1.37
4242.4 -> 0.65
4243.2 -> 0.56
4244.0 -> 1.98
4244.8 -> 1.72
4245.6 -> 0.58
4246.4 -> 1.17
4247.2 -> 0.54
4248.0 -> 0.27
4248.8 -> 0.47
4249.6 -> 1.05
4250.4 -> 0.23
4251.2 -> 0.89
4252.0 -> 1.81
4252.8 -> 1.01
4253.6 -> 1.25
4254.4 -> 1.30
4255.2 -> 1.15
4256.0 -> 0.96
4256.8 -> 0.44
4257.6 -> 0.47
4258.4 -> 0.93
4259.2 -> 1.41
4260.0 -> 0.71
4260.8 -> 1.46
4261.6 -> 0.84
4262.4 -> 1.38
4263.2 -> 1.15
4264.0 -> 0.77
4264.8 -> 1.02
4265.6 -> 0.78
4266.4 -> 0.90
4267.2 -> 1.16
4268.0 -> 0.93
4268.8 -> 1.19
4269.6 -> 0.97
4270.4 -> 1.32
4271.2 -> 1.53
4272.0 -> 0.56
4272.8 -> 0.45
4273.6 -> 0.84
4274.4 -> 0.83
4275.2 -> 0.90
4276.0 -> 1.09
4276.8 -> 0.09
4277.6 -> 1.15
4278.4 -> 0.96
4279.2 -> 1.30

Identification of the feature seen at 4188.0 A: Lyman alpha 1216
